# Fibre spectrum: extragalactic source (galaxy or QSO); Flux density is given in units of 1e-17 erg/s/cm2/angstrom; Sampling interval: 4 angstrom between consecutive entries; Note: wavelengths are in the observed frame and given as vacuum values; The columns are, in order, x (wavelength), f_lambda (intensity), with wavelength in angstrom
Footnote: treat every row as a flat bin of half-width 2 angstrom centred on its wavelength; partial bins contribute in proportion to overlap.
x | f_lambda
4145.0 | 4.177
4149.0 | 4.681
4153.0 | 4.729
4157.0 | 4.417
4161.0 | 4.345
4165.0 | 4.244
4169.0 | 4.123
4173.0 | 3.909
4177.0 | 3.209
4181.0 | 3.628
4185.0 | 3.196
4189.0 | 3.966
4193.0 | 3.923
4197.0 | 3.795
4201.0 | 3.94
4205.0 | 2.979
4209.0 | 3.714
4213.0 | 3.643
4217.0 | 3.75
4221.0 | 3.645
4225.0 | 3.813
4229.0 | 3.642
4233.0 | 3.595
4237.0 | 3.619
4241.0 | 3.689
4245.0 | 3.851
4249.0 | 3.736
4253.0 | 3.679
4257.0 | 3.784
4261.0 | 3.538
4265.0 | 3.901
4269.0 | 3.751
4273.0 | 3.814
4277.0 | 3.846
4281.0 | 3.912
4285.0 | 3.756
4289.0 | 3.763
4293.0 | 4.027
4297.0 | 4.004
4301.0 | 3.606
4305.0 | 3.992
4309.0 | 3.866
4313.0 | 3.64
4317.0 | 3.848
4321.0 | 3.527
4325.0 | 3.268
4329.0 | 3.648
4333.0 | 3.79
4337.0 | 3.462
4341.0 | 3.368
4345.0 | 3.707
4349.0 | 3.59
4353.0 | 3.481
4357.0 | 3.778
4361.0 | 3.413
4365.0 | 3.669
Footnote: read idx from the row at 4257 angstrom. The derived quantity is 3.784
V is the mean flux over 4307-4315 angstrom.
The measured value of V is 3.75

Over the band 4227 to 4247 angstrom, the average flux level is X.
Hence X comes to 3.68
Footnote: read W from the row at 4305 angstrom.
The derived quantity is 3.992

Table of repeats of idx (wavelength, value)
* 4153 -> 4.729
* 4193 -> 3.923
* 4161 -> 4.345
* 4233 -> 3.595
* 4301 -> 3.606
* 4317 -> 3.848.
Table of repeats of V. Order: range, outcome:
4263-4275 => 3.82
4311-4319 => 3.74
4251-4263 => 3.67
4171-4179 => 3.56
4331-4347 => 3.58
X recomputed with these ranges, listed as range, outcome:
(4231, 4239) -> 3.61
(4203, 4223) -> 3.55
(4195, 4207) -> 3.57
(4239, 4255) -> 3.74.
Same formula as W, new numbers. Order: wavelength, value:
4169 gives 4.123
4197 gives 3.795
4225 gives 3.813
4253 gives 3.679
